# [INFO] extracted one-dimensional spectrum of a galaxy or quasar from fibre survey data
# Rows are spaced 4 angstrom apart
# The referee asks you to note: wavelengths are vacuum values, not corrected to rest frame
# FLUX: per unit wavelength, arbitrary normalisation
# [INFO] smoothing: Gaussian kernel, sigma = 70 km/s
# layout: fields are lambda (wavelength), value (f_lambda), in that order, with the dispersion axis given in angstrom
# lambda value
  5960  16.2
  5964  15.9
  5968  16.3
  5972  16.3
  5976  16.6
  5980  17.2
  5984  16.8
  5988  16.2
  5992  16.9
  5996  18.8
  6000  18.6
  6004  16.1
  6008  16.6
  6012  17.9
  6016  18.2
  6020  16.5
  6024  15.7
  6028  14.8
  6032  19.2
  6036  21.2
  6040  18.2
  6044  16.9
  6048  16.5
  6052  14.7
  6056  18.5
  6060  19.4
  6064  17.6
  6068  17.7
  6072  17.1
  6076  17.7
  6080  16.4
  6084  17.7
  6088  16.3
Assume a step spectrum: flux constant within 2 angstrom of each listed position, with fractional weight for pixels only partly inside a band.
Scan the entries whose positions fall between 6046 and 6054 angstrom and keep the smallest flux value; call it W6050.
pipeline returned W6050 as 14.7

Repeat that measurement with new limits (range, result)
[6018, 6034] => 14.8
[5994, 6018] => 16.1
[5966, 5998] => 16.2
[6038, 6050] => 16.5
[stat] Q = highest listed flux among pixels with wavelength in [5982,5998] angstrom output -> 18.8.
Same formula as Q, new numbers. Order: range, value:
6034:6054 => 21.2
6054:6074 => 19.4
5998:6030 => 18.6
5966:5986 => 17.2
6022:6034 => 19.2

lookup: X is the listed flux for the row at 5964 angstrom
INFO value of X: 15.9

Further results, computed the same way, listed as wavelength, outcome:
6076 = 17.7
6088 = 16.3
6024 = 15.7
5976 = 16.6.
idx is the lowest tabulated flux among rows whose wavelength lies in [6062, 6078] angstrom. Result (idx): 17.1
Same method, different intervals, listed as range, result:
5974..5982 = 16.6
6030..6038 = 19.2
